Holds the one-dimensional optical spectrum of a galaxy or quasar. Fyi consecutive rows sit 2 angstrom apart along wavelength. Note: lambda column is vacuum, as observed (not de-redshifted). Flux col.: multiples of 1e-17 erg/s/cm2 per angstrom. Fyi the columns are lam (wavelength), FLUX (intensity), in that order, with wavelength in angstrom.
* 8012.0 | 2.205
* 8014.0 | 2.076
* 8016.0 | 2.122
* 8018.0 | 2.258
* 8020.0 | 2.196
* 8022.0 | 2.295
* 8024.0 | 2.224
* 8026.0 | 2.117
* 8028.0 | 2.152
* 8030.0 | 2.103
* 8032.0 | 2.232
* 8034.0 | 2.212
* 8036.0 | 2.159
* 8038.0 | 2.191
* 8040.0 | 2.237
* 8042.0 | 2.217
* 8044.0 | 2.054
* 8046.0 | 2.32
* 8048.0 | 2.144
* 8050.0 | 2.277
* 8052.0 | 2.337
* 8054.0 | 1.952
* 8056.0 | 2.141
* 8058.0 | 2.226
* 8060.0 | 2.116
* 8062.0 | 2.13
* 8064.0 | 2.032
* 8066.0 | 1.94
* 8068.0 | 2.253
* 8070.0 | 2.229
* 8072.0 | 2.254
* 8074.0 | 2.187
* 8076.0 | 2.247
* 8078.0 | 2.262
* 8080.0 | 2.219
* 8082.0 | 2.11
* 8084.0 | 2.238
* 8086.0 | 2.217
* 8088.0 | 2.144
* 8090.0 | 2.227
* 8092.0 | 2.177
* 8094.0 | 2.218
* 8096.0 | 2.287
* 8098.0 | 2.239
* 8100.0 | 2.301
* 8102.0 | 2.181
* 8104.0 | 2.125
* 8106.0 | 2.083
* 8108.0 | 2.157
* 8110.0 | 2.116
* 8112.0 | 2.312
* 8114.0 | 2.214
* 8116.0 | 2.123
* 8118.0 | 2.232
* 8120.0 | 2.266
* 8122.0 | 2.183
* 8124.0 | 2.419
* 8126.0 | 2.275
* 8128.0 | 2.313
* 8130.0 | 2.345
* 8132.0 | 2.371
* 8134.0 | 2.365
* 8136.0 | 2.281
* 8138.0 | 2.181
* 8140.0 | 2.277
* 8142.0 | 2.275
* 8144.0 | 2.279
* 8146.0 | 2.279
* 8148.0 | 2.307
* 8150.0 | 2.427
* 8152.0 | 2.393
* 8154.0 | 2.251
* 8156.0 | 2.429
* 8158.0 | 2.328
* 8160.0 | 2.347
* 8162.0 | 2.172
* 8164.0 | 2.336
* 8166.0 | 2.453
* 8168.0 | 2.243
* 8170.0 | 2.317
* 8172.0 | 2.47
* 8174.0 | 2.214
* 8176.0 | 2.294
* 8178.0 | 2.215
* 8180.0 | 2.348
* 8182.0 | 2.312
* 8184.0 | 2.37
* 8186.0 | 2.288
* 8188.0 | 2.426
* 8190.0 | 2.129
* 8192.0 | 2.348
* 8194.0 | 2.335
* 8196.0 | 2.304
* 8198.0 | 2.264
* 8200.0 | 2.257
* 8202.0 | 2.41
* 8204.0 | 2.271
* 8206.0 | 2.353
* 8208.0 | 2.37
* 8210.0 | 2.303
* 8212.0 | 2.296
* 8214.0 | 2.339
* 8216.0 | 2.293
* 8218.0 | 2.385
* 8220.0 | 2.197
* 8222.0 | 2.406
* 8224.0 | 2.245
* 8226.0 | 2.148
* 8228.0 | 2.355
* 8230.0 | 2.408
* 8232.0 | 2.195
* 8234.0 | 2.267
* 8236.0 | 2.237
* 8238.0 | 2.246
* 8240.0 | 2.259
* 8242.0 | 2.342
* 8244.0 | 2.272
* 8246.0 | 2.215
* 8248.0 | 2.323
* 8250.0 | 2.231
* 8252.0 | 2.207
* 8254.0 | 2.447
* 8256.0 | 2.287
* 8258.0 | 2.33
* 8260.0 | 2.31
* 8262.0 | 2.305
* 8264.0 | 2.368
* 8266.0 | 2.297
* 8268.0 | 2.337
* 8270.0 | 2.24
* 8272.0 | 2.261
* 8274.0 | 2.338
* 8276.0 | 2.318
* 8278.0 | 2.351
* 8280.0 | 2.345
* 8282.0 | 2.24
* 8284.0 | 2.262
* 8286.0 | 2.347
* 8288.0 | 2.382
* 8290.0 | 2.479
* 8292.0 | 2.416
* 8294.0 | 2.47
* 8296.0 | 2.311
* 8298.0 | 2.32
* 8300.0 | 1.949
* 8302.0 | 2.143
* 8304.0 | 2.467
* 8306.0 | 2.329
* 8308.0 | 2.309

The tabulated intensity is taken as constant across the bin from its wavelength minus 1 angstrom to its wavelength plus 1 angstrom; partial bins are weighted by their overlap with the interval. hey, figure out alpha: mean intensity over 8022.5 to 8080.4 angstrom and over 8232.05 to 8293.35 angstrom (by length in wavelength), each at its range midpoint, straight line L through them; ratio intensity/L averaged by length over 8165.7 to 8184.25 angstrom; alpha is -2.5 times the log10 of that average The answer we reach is -0.03 mag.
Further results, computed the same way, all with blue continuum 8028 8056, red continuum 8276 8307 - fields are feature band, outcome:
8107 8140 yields -0.015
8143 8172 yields -0.040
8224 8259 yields 0.007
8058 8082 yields 0.015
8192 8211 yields -0.023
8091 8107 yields 0.007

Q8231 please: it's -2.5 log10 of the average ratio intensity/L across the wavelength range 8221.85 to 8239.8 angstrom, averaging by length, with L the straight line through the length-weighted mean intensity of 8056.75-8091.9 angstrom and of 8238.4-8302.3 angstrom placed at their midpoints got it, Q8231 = 0.003 mag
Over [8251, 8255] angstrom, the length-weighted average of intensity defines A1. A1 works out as 2.33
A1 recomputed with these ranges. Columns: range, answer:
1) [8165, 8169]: 2.35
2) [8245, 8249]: 2.27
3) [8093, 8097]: 2.25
